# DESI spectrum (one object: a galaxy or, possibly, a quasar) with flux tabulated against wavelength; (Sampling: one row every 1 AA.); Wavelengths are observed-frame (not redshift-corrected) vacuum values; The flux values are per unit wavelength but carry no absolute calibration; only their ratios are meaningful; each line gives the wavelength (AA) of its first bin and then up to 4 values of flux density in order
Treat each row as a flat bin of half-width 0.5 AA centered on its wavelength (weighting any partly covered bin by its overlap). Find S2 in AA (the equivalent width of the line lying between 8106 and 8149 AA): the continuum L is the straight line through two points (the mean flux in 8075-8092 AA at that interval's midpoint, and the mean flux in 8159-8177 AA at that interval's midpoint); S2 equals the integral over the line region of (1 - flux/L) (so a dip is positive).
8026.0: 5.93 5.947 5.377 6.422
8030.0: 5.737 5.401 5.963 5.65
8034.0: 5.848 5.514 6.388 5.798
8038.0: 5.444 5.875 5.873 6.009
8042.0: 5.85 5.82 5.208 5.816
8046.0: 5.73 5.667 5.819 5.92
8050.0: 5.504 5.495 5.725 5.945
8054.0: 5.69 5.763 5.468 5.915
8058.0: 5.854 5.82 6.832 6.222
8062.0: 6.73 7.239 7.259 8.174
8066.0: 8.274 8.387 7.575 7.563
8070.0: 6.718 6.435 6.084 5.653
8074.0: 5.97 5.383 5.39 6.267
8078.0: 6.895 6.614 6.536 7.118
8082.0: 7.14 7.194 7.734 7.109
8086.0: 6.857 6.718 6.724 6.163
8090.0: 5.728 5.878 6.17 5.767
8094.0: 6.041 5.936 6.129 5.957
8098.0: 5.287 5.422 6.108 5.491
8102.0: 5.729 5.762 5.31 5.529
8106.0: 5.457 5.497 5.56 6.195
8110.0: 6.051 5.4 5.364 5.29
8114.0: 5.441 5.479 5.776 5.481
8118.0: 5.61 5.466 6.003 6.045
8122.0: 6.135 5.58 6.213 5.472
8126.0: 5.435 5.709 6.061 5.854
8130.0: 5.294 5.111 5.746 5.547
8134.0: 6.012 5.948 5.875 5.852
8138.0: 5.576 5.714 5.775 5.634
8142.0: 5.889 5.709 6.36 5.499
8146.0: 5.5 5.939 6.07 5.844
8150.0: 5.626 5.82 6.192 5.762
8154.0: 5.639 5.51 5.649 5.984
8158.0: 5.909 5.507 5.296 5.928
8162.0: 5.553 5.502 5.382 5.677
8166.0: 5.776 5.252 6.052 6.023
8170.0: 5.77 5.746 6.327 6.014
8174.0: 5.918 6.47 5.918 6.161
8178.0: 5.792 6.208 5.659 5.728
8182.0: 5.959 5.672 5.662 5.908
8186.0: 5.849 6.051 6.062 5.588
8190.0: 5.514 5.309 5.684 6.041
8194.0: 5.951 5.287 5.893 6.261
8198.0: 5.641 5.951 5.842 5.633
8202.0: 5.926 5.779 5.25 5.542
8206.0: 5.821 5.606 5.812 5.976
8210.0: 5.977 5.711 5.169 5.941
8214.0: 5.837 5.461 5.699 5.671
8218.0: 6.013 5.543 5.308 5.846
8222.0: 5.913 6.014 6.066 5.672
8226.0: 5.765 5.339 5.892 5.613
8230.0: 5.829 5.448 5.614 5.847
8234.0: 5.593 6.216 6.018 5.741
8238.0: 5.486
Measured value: 3.2 AA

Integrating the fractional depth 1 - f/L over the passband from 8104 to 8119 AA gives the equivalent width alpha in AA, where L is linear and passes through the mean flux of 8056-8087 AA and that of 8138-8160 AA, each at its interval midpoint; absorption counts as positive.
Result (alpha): 1.6 AA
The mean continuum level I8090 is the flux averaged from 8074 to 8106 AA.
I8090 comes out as 6.18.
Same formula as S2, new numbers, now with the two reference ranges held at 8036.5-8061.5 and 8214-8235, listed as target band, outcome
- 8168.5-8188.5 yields -0.7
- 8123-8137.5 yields 0.1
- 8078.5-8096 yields -2.3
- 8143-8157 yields -0.1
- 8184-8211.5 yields -0.2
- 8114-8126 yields 0.1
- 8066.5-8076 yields -1.3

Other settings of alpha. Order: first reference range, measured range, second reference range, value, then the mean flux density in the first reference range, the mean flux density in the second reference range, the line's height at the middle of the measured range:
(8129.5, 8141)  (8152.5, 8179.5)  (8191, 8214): -0.4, 5.68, 5.75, 5.71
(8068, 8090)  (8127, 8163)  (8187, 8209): 2.2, 6.59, 5.75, 6.12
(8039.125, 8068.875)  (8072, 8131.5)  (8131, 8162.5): 0.7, 6.27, 5.76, 6.01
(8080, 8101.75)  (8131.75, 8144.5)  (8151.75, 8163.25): 0.1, 6.32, 5.7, 5.88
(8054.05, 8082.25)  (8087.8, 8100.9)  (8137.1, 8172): 0.9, 6.6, 5.75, 6.34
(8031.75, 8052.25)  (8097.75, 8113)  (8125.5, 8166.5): 0.3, 5.76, 5.72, 5.74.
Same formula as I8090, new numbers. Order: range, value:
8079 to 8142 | 5.91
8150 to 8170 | 5.71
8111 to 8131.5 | 5.64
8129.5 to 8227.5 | 5.77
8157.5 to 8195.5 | 5.79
